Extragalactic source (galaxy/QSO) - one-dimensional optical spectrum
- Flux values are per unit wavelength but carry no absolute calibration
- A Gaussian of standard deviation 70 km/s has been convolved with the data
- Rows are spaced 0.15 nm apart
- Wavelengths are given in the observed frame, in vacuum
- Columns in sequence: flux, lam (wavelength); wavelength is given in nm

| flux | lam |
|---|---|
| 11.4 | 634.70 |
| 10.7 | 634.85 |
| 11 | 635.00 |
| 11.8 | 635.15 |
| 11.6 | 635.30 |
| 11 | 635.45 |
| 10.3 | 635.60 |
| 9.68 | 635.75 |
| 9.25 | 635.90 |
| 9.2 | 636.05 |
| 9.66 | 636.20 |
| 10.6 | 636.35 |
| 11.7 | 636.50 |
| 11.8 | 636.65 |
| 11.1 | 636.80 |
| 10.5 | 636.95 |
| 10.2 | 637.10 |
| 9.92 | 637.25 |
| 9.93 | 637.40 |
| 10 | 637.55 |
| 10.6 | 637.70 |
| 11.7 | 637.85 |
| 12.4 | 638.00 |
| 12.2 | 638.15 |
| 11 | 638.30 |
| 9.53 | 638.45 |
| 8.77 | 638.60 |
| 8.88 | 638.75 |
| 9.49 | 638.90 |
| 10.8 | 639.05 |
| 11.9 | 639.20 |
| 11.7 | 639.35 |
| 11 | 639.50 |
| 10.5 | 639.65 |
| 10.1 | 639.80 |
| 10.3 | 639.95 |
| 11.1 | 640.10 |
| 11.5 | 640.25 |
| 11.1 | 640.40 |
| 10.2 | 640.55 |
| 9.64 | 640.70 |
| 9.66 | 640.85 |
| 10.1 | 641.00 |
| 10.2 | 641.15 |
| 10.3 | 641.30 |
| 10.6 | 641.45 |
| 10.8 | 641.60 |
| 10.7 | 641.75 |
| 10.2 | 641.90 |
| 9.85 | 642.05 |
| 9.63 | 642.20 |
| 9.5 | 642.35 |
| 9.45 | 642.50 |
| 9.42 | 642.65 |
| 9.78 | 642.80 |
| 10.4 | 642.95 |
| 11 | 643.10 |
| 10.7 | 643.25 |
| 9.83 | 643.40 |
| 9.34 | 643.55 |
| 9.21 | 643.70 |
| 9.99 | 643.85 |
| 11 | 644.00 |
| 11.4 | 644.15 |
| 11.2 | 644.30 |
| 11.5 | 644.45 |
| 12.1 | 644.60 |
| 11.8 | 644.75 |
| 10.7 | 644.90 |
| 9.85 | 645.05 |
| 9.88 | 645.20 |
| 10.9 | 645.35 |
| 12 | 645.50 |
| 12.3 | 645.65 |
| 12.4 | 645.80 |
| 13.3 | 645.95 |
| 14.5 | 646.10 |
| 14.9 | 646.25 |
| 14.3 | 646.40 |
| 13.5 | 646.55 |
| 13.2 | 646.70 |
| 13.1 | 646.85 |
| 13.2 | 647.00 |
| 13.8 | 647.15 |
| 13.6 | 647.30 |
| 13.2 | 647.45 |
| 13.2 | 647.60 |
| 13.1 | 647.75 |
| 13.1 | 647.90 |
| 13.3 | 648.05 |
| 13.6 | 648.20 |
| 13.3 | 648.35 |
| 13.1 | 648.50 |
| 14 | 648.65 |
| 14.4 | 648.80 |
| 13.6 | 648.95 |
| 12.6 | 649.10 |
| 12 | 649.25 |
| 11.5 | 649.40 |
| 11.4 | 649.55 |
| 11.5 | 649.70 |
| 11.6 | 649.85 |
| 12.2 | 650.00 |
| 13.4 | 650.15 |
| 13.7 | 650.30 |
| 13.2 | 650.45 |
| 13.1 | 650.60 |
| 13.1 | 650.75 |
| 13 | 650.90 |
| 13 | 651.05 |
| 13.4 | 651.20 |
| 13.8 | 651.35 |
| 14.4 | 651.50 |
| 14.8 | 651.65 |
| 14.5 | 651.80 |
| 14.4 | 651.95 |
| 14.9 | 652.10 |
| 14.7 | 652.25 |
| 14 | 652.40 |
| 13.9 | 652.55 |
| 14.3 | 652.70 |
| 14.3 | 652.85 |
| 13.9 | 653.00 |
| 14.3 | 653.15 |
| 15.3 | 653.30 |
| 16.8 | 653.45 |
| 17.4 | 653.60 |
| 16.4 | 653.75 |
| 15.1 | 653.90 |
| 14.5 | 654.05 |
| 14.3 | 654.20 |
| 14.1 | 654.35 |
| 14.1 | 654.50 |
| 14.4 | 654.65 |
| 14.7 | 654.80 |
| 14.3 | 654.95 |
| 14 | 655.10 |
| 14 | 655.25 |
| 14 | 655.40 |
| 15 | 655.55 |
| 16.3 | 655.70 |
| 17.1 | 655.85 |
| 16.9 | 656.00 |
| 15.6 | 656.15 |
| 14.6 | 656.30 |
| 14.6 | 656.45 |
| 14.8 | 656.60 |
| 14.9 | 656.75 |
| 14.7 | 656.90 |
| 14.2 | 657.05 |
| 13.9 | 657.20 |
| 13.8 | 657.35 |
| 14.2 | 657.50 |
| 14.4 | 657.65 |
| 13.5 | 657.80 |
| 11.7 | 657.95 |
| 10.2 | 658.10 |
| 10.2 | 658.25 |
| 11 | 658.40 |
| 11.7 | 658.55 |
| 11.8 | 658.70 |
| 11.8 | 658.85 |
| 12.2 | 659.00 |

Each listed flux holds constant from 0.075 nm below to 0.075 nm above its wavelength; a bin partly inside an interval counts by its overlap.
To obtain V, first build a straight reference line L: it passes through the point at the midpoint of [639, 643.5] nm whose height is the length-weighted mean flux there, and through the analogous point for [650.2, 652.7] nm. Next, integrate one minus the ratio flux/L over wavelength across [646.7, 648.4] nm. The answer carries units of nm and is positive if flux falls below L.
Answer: -0.10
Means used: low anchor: 10.4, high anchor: 13.9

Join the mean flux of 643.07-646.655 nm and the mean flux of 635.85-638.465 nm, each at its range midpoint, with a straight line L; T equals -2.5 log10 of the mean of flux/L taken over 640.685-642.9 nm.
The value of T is 0.125 mag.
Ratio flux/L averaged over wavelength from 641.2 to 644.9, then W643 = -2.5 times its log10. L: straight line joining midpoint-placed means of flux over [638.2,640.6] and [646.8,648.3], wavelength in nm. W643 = 0.13 mag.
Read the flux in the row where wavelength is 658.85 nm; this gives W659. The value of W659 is 11.8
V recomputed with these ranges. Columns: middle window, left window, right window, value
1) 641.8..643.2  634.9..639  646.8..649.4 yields 0.23 nm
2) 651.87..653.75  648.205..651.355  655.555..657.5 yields -0.14 nm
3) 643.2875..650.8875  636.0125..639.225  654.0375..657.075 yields 0.25 nm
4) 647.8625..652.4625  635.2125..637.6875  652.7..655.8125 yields 0.18 nm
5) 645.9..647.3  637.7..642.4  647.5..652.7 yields -0.16 nm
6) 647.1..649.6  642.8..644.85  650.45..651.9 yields -0.12 nm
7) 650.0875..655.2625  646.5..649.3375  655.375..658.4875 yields -0.24 nm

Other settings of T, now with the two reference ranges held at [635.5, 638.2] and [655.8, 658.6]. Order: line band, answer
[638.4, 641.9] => 0.07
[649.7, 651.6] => -0.03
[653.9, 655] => -0.08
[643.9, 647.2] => -0.03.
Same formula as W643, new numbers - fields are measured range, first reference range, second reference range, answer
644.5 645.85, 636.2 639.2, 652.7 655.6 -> 0.11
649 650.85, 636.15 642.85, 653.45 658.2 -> 0.05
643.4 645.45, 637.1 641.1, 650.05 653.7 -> 0.13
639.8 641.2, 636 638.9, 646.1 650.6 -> 0.08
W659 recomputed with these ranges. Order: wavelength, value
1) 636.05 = 9.2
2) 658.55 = 11.7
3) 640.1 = 11.1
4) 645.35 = 10.9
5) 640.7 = 9.64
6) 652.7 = 14.3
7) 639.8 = 10.1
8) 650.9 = 13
